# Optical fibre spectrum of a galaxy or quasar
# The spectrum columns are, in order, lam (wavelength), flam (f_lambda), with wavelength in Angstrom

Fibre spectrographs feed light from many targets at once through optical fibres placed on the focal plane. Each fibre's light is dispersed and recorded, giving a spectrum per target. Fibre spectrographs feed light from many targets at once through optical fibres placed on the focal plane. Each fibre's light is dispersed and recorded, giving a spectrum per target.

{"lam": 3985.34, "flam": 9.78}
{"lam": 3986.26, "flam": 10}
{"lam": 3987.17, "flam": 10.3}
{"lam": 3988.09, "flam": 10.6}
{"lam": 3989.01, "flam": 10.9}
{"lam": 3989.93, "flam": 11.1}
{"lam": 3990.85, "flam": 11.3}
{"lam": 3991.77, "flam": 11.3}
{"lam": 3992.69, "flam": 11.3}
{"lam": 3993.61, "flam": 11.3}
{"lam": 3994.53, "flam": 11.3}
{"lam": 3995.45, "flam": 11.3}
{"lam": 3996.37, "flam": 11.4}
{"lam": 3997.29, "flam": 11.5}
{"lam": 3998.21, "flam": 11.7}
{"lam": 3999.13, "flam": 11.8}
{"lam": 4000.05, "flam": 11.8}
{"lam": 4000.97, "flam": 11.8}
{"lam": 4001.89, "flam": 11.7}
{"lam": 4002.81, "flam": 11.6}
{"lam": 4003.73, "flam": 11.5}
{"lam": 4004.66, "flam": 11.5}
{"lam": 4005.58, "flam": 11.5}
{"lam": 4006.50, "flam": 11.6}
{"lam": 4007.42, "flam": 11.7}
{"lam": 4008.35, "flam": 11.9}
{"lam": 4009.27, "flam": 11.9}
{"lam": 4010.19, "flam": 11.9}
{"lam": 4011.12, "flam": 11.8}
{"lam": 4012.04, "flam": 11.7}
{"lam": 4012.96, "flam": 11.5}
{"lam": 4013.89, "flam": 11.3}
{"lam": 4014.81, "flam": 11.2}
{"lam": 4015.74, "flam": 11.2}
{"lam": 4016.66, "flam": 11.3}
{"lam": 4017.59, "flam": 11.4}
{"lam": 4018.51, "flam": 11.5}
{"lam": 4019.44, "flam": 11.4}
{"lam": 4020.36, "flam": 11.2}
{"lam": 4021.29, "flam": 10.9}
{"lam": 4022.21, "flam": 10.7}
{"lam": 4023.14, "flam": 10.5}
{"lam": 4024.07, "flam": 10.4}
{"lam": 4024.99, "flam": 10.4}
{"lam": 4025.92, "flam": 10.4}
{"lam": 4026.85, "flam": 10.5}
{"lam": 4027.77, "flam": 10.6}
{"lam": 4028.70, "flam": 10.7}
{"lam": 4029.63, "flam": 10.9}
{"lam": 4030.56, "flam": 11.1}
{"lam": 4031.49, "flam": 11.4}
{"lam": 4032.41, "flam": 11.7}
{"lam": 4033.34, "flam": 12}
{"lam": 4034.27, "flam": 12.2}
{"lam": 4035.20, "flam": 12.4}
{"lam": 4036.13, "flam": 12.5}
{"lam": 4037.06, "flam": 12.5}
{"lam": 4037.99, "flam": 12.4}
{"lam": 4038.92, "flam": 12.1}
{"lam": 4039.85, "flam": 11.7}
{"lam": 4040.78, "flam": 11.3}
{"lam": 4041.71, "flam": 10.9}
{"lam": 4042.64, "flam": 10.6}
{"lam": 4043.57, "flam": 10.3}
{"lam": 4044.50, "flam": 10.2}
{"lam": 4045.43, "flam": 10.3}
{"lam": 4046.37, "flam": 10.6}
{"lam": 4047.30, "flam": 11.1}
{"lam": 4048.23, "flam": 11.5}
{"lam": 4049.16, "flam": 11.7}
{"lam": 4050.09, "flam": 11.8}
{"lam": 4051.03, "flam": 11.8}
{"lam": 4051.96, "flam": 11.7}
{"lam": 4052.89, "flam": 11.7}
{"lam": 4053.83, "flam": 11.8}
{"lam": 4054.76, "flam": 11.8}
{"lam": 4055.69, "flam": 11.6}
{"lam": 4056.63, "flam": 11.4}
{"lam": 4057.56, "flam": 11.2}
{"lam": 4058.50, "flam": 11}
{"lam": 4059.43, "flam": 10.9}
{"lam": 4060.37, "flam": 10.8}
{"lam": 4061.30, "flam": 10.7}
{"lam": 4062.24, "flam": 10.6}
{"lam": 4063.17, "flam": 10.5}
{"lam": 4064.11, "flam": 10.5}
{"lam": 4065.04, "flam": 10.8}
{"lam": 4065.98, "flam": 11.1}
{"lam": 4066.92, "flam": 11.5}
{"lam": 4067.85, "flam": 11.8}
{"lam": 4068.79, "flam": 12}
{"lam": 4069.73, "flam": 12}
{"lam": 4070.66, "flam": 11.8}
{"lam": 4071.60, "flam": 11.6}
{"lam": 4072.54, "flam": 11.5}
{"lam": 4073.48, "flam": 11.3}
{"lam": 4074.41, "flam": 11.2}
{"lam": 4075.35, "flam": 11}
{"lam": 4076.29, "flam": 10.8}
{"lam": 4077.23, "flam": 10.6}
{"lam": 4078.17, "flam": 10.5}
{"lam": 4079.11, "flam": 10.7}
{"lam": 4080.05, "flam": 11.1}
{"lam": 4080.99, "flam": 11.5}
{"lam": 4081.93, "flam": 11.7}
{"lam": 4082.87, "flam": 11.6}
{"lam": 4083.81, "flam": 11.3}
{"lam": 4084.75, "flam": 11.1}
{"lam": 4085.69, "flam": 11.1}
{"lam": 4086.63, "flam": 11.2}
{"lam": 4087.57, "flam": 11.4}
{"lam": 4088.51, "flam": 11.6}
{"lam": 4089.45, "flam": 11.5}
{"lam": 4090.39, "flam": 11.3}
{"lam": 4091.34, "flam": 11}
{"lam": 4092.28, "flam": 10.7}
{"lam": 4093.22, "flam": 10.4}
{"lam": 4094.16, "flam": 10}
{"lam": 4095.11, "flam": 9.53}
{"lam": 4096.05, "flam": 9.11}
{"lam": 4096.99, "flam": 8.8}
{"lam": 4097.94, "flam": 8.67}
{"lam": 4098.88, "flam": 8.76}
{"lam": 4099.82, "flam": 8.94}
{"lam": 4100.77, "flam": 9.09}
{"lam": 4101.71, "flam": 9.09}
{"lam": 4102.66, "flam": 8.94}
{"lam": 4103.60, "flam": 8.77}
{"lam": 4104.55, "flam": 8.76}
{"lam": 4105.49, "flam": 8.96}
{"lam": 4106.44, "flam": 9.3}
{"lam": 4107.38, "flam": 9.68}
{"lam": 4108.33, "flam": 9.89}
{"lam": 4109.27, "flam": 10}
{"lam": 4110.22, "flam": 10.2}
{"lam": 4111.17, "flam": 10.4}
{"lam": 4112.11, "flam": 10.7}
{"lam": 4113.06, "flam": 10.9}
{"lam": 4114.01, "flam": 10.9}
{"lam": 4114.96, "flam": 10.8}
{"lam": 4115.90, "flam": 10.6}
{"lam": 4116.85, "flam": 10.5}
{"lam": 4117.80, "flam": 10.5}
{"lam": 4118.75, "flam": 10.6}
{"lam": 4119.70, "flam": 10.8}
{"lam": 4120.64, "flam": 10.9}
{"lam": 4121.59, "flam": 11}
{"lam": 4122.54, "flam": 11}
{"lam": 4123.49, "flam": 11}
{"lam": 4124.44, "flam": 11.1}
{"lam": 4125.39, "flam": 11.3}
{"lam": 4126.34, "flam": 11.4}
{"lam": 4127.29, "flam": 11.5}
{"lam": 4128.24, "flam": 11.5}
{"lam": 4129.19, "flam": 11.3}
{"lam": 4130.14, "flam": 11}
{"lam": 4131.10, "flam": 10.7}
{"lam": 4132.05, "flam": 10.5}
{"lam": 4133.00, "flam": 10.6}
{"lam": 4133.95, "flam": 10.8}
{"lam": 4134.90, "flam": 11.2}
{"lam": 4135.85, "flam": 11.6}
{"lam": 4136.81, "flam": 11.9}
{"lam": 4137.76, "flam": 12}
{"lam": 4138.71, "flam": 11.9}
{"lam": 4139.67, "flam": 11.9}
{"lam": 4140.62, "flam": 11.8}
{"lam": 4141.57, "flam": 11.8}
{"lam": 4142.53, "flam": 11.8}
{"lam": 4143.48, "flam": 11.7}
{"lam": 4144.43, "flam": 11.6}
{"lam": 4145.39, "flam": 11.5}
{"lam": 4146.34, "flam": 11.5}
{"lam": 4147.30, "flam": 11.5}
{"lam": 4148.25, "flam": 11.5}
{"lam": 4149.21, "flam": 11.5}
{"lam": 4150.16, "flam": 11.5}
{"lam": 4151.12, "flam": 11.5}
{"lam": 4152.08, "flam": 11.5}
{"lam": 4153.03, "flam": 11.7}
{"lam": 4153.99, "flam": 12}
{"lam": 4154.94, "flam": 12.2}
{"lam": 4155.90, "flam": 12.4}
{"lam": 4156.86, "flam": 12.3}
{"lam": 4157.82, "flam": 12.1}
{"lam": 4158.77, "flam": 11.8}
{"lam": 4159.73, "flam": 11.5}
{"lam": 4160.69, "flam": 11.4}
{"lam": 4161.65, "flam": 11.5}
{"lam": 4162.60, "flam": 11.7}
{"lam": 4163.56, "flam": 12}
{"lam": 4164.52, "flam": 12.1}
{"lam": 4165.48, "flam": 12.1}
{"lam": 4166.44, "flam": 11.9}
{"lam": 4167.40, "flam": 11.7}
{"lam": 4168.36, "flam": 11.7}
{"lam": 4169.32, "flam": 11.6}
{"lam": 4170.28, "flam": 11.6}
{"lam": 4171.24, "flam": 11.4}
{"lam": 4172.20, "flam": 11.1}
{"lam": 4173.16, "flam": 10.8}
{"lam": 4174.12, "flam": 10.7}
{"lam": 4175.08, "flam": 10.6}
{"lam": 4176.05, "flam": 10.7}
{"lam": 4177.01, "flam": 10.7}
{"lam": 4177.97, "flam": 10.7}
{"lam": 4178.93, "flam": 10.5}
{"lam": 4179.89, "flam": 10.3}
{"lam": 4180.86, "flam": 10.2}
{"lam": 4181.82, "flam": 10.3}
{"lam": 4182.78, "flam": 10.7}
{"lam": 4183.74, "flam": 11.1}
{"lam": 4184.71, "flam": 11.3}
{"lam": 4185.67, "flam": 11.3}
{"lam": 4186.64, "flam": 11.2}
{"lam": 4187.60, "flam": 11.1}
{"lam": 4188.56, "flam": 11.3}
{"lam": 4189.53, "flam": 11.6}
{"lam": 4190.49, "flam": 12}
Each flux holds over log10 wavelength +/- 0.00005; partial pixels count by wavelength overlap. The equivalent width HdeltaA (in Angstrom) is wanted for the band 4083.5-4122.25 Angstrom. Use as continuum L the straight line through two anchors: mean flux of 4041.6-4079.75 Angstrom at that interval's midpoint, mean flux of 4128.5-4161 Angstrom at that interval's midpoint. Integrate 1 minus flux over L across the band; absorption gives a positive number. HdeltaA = 4.0 Angstrom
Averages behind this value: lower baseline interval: 11.2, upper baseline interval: 11.6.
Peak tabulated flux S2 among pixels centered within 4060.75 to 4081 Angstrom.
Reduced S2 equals 12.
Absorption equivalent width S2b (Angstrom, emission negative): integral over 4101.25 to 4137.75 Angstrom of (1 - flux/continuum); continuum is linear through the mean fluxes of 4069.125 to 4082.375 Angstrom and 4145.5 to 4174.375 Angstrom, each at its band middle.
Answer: 2.9 Angstrom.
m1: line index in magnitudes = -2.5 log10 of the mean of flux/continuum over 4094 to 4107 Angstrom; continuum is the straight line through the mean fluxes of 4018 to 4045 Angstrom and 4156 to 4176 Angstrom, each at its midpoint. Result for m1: 0.25 mag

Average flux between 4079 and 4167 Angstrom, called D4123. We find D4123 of 11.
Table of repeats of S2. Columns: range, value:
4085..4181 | 12.4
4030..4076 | 12.5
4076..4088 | 11.7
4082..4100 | 11.6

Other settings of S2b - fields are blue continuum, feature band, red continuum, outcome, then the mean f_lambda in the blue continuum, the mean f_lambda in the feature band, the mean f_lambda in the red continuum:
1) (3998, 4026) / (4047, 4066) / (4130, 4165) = 0.4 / 11.4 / 11.2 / 11.6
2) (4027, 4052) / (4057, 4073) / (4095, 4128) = -0.4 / 11.4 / 11.2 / 10.1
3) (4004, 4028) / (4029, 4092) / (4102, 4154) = -1.2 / 11.2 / 11.3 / 10.9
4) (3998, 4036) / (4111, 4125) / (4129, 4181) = 0.8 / 11.4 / 10.8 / 11.4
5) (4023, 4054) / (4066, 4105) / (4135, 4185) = 2.5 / 11.3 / 10.6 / 11.5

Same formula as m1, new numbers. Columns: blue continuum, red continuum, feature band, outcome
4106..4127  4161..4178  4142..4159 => -0.061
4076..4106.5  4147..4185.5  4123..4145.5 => -0.048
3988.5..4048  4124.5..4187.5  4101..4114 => 0.173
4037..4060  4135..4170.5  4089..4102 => 0.178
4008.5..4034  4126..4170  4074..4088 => 0.026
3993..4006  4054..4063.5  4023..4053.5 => -0.003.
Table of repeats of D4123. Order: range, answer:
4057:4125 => 10.6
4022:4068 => 11.2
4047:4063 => 11.3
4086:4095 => 11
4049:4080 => 11.3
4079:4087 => 11.3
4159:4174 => 11.6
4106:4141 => 10.9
